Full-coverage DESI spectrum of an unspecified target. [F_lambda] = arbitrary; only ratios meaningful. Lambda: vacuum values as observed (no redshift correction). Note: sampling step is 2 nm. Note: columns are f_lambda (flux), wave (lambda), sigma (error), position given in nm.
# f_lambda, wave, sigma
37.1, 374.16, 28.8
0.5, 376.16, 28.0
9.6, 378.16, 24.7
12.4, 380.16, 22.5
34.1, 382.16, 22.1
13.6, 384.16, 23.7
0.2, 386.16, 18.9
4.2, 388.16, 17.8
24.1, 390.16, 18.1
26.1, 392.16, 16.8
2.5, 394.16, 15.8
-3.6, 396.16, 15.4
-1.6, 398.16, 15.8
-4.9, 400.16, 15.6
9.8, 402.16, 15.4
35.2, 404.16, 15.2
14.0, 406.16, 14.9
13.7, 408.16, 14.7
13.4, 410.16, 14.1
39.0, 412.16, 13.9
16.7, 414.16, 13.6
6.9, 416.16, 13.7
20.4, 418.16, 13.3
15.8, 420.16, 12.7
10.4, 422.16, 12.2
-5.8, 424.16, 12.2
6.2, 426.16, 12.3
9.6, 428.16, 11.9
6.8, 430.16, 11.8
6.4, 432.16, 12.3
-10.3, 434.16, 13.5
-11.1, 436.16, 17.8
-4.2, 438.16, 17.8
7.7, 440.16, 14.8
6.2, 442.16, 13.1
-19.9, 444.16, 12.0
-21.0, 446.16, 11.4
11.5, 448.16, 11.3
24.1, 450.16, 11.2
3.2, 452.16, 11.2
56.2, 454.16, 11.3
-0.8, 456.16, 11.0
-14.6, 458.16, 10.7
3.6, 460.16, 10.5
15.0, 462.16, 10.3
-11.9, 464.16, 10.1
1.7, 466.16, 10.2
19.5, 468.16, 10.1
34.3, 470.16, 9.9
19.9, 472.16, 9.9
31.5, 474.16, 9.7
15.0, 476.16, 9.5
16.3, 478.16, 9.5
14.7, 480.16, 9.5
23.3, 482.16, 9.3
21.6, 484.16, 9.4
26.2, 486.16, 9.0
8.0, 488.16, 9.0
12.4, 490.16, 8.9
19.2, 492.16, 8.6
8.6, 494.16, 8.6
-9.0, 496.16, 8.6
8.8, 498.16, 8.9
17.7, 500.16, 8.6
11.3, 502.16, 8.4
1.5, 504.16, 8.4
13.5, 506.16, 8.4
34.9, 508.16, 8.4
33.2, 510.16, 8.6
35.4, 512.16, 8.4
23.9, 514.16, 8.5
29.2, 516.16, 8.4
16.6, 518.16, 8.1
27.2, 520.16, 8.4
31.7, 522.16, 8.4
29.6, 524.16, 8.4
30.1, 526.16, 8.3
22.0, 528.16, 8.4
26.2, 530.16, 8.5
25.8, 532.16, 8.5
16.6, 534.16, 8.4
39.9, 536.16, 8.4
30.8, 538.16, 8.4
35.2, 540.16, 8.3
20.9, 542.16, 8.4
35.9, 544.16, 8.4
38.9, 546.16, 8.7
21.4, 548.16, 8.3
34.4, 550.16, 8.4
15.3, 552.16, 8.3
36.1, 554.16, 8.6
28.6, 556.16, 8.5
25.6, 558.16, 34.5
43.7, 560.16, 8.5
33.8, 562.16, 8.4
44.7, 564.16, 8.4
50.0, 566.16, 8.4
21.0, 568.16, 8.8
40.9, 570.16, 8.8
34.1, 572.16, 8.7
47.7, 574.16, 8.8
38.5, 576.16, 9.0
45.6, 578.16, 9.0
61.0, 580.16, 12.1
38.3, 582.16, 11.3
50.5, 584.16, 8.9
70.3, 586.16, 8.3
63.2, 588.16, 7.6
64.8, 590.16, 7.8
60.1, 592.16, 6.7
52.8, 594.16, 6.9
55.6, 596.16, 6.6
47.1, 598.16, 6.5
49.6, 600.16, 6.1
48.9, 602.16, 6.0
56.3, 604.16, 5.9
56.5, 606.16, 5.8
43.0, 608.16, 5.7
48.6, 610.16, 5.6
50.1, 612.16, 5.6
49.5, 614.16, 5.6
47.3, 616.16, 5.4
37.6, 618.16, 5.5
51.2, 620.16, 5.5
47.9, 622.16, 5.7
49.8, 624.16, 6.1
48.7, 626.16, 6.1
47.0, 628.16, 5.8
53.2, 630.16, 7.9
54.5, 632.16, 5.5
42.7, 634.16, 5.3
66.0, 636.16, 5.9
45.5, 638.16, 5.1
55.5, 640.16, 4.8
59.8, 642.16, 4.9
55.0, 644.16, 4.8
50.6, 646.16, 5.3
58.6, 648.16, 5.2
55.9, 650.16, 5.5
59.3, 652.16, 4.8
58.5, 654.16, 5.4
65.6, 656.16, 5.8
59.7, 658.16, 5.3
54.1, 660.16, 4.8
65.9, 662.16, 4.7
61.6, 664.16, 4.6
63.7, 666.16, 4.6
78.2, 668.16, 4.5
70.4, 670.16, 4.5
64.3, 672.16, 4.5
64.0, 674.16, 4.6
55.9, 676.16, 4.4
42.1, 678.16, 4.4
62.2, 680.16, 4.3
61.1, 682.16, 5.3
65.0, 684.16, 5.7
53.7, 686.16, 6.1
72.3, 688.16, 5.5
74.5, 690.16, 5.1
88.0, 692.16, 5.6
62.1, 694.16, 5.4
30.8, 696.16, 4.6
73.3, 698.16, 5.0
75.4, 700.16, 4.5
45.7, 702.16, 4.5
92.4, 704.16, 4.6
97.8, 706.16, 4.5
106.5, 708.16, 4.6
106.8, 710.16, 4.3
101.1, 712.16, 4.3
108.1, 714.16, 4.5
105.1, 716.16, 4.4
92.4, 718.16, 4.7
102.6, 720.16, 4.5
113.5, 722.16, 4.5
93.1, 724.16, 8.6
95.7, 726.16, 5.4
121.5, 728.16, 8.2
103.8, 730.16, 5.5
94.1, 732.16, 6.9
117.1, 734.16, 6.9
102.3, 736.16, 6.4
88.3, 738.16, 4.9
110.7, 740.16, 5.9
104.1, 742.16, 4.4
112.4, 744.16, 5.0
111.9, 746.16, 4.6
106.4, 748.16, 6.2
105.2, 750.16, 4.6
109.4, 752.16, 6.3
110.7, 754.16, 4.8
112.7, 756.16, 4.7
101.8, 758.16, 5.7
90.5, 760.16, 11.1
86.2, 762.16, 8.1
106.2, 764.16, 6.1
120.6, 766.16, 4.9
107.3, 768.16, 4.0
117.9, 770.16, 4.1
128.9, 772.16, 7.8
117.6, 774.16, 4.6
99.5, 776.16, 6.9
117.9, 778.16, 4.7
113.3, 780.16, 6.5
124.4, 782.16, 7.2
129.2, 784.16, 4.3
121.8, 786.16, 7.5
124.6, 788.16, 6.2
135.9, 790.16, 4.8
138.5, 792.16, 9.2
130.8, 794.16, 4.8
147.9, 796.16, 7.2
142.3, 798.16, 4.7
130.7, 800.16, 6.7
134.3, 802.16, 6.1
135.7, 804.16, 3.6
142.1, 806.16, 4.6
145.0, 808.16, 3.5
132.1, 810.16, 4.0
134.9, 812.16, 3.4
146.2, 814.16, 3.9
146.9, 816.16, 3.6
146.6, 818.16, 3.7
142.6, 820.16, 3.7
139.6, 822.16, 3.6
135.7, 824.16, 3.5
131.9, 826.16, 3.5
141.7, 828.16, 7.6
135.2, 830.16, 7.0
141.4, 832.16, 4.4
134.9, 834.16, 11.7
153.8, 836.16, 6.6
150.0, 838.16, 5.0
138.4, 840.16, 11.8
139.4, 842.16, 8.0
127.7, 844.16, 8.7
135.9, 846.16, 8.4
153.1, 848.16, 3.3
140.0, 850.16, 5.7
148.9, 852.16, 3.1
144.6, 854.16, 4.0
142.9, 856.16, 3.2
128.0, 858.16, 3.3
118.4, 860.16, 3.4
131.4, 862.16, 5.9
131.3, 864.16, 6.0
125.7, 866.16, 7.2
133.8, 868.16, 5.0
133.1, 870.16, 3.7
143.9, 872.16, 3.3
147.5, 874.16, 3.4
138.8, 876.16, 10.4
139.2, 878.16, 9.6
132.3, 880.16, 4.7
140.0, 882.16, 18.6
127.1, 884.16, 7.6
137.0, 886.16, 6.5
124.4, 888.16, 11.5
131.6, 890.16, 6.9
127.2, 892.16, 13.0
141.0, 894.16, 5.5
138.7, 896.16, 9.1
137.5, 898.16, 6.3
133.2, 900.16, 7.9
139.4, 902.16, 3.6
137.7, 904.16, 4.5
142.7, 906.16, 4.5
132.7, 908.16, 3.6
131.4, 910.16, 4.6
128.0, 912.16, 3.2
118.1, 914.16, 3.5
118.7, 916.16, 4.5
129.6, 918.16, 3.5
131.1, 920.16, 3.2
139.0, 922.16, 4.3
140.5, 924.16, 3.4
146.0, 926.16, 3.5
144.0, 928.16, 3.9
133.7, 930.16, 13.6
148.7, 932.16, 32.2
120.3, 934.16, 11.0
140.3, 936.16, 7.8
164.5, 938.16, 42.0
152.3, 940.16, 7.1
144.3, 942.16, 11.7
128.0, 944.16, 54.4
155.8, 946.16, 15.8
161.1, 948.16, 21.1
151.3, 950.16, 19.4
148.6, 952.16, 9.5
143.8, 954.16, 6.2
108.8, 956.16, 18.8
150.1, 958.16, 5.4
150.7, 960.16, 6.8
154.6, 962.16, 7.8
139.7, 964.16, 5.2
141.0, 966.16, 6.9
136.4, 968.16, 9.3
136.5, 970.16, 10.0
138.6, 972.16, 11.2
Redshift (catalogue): 0.77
